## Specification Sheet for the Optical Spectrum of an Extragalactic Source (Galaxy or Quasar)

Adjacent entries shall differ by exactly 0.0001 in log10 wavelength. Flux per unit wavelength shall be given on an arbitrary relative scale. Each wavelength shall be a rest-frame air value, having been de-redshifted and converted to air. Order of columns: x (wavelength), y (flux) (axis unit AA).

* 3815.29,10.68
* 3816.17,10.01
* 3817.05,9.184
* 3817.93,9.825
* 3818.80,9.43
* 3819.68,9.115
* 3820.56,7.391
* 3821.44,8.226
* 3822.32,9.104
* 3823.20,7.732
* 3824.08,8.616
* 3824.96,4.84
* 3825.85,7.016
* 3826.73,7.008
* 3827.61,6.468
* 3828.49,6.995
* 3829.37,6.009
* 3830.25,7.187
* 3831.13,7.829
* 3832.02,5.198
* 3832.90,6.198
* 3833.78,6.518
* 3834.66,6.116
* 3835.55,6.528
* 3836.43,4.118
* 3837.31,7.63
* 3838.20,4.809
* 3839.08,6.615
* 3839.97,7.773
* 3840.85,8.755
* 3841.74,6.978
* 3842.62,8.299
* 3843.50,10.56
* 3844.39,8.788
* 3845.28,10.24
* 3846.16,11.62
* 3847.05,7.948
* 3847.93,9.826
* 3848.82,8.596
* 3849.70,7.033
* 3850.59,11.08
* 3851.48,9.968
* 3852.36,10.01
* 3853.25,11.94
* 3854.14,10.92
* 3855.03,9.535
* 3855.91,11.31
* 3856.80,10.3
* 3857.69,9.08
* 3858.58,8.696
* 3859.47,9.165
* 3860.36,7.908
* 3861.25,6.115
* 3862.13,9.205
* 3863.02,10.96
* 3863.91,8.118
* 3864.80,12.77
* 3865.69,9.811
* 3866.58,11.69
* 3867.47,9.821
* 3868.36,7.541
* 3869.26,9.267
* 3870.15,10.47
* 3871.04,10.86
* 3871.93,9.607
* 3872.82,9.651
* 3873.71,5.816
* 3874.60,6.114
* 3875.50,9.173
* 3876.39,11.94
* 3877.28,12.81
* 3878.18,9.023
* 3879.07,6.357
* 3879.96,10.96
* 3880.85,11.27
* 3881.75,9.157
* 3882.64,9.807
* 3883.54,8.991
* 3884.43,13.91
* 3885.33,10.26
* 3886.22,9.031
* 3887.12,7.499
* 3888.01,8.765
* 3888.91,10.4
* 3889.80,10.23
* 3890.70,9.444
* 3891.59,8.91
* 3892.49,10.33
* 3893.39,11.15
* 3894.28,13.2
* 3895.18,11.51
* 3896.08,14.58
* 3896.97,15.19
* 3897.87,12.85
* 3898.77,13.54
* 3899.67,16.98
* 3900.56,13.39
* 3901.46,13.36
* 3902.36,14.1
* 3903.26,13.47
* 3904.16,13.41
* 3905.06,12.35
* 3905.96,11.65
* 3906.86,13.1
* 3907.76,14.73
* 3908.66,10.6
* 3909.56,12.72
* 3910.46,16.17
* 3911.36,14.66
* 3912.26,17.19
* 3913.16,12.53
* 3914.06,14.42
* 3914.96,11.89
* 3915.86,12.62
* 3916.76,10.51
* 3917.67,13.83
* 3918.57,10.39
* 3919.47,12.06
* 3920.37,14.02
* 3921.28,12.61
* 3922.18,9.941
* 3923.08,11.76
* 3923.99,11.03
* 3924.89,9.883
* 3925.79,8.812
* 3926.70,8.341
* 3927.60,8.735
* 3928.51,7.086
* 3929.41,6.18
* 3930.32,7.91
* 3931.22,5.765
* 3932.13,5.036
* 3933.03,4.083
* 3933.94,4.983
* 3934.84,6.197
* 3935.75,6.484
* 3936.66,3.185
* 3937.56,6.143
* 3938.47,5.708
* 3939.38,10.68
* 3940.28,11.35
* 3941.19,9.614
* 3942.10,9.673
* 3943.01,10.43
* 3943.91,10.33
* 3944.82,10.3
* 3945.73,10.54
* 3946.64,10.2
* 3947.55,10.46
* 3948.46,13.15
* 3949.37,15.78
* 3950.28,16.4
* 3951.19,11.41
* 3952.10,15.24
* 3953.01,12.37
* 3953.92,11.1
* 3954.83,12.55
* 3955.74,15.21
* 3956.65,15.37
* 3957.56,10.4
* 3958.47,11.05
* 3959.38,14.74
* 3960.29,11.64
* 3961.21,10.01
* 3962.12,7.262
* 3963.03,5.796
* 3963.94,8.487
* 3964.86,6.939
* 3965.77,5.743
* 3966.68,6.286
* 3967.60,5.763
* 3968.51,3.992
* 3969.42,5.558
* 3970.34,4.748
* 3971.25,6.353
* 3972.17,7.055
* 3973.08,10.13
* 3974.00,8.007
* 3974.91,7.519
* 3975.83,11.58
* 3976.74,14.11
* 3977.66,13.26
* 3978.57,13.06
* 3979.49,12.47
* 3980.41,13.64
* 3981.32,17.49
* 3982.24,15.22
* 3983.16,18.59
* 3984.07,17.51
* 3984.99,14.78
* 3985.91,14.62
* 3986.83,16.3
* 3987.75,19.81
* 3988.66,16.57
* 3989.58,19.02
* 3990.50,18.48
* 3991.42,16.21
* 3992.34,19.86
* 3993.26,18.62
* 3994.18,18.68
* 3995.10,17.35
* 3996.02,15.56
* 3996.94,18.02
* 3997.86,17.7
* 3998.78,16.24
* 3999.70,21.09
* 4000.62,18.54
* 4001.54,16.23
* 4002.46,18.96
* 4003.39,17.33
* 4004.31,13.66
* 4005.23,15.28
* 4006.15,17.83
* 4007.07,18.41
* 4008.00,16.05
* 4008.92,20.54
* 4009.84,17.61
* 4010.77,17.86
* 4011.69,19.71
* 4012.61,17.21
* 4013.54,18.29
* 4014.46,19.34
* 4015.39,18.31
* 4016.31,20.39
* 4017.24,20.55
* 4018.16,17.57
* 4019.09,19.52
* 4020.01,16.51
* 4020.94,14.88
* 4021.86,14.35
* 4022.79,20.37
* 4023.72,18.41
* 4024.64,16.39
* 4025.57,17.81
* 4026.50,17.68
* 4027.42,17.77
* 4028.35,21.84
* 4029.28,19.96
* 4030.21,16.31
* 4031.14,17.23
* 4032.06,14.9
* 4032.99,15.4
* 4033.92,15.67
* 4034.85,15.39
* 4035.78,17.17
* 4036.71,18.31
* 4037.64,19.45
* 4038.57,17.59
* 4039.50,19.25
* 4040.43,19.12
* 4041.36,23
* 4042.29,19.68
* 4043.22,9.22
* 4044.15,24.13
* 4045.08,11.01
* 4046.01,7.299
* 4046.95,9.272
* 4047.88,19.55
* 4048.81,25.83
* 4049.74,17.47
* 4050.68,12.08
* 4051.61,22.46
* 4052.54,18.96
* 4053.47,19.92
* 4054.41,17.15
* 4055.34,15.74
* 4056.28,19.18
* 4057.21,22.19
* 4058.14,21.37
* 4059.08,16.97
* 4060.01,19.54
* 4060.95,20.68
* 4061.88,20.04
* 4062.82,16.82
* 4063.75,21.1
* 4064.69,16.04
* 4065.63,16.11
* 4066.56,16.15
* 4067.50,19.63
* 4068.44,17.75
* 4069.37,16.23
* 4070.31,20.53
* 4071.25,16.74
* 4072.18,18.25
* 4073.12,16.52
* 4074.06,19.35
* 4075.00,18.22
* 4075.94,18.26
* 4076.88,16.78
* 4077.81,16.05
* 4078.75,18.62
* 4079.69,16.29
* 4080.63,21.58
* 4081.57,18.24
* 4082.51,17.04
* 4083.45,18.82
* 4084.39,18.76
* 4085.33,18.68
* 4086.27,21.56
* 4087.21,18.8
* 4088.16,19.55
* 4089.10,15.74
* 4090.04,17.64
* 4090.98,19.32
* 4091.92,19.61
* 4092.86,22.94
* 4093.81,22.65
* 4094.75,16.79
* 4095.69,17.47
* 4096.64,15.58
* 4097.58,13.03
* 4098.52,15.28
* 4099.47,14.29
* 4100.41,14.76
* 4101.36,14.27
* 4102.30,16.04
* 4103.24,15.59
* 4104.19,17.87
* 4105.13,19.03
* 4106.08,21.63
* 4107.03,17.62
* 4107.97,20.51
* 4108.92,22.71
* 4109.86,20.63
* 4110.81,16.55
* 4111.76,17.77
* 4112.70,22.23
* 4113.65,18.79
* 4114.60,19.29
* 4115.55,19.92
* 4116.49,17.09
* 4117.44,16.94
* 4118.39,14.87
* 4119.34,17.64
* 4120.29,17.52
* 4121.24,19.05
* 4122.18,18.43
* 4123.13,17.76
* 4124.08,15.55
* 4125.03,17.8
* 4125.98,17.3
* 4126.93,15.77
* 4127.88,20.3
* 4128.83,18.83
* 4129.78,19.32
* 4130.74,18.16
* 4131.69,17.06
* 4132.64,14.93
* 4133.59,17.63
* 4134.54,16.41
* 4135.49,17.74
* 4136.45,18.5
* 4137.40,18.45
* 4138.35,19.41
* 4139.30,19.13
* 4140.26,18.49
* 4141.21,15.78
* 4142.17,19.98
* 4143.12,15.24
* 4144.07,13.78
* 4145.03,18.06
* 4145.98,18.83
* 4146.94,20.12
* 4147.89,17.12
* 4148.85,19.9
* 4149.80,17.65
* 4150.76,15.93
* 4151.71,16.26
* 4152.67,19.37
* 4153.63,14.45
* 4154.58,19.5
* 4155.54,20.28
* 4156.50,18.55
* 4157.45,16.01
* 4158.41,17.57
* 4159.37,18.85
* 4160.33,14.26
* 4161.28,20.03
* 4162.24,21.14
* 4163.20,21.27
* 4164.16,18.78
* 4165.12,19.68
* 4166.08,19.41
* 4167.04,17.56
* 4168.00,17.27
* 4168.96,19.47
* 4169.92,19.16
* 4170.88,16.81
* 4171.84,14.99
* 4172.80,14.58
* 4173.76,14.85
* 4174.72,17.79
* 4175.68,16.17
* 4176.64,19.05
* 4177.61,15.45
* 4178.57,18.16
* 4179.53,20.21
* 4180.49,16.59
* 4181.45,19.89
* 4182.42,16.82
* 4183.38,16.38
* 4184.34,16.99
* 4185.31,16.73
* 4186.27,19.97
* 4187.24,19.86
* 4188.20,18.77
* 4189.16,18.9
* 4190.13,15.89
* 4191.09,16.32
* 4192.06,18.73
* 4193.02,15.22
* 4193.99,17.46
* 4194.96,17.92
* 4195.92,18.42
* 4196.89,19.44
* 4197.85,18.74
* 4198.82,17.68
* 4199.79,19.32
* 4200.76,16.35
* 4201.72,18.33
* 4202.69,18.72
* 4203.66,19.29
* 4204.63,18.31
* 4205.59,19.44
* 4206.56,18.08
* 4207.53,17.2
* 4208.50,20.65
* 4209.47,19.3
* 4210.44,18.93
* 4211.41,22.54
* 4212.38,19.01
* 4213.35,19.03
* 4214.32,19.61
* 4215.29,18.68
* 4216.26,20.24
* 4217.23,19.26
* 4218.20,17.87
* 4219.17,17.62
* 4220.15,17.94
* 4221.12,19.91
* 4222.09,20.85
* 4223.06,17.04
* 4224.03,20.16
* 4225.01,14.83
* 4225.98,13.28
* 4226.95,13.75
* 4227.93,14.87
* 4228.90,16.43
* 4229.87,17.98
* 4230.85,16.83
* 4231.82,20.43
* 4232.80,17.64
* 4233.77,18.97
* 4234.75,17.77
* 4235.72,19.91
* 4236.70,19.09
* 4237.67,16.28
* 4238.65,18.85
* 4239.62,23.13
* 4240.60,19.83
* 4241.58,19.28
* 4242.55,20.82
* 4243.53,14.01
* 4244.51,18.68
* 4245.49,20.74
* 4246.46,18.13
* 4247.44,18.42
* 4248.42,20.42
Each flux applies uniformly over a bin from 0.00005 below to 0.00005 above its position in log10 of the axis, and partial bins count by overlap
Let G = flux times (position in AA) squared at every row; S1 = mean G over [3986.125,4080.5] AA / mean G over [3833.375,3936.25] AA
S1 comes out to 1.90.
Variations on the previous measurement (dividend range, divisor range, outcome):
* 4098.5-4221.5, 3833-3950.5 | 2.04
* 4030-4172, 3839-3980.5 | 1.93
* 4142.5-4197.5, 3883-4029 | 1.52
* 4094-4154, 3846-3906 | 1.91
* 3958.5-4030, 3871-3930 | 1.40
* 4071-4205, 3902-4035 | 1.46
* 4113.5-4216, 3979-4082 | 1.09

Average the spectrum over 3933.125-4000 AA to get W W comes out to 12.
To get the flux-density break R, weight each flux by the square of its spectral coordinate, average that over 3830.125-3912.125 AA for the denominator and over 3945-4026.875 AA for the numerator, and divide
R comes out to 1.52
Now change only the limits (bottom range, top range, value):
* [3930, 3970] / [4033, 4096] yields 2.05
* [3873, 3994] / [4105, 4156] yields 1.77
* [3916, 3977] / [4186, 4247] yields 2.21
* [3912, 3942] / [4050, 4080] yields 2.08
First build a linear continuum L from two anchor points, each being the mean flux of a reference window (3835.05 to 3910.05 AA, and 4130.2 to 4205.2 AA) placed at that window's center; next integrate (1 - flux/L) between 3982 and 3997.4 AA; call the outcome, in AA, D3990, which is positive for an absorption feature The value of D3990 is -4.9 AA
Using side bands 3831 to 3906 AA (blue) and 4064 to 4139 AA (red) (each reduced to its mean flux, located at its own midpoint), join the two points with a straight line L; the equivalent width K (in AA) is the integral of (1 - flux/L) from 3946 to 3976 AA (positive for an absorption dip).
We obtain 7.0 AA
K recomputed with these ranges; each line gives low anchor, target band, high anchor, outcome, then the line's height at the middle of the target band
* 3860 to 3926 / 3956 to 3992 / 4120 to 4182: 4.41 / 13.3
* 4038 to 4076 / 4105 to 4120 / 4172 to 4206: -0.88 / 17.9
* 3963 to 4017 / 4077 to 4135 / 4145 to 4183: -3.94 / 16.9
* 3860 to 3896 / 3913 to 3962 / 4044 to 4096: 8.01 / 12.4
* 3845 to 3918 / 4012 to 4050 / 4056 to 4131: -3.58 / 16.1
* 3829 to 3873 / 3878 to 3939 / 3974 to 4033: 5.28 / 11.9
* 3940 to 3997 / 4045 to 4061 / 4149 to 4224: -3.32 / 14.6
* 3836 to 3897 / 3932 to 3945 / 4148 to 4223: 4.41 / 11.5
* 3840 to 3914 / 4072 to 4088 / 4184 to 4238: -3.25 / 15.3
